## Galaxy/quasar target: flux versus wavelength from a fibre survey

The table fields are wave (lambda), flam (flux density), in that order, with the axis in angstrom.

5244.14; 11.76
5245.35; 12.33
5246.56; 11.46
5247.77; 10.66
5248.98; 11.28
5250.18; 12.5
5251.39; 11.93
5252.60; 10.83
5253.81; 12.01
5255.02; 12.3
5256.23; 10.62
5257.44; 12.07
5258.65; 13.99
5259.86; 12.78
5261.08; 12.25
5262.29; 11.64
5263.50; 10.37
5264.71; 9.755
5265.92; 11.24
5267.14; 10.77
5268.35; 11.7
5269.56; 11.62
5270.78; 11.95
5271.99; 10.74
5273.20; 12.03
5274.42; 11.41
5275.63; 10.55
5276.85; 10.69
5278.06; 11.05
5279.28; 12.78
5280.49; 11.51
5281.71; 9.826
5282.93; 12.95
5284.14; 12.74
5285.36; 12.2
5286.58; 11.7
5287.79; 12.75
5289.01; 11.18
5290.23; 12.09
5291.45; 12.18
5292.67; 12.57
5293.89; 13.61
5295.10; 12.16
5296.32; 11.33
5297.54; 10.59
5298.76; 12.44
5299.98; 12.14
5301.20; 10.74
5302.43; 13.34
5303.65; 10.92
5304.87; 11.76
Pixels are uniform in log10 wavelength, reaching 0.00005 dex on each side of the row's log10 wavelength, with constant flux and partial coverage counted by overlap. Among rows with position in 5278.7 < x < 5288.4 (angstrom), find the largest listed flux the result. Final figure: 12.95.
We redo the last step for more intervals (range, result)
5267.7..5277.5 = 12.03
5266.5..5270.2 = 11.7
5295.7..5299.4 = 12.44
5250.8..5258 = 12.3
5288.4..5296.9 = 13.61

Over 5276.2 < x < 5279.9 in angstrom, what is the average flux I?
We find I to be 11.5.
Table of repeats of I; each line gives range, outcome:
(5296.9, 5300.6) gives 11.7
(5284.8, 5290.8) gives 12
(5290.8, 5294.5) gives 12.8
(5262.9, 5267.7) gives 10.5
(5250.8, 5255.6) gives 11.8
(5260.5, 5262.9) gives 12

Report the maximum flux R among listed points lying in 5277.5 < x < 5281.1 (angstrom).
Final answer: 12.78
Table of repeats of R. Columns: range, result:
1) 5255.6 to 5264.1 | 13.99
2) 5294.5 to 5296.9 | 12.16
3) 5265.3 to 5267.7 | 11.24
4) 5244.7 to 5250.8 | 12.5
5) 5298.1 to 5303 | 13.34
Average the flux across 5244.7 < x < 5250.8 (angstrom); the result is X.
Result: 11.6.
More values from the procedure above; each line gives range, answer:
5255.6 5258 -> 11.3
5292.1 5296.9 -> 12.4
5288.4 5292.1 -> 11.8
